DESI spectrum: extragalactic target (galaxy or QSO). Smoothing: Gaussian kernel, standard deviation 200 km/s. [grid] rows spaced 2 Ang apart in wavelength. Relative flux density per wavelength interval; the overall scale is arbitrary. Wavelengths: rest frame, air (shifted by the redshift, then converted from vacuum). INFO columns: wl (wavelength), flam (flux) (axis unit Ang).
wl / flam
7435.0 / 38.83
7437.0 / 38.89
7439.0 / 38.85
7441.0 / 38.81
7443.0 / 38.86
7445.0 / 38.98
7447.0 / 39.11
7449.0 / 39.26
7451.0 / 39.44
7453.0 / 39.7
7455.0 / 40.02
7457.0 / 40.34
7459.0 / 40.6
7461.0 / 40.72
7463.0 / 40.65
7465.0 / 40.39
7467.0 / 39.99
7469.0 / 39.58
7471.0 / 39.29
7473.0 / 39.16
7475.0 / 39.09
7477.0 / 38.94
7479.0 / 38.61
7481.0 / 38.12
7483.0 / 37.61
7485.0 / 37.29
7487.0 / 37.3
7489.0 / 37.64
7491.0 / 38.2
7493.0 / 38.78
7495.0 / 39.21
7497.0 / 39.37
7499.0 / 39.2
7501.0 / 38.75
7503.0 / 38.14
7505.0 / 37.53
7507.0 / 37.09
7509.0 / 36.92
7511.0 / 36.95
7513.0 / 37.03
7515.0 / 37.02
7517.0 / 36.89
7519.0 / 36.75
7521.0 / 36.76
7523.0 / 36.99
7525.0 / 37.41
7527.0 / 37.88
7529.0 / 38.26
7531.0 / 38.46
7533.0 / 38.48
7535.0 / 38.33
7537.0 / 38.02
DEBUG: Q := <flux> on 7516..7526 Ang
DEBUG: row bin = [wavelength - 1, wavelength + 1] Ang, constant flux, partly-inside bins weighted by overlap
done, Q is 37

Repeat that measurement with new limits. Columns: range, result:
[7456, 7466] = 40.5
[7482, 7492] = 37.6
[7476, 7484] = 38.3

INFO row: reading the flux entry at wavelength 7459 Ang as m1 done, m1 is 40.6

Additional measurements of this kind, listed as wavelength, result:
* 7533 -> 38.48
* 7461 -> 40.72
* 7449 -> 39.26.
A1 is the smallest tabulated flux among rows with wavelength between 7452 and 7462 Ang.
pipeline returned 39.7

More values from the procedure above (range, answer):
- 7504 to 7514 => 36.92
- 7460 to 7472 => 39.29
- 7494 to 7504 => 38.14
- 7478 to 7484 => 37.61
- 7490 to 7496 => 38.2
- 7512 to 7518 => 36.89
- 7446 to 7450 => 39.11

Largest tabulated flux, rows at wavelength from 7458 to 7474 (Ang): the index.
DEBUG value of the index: 40.72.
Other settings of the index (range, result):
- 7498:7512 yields 39.2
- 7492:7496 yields 39.21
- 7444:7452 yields 39.44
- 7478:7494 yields 38.78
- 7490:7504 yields 39.37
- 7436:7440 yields 38.89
